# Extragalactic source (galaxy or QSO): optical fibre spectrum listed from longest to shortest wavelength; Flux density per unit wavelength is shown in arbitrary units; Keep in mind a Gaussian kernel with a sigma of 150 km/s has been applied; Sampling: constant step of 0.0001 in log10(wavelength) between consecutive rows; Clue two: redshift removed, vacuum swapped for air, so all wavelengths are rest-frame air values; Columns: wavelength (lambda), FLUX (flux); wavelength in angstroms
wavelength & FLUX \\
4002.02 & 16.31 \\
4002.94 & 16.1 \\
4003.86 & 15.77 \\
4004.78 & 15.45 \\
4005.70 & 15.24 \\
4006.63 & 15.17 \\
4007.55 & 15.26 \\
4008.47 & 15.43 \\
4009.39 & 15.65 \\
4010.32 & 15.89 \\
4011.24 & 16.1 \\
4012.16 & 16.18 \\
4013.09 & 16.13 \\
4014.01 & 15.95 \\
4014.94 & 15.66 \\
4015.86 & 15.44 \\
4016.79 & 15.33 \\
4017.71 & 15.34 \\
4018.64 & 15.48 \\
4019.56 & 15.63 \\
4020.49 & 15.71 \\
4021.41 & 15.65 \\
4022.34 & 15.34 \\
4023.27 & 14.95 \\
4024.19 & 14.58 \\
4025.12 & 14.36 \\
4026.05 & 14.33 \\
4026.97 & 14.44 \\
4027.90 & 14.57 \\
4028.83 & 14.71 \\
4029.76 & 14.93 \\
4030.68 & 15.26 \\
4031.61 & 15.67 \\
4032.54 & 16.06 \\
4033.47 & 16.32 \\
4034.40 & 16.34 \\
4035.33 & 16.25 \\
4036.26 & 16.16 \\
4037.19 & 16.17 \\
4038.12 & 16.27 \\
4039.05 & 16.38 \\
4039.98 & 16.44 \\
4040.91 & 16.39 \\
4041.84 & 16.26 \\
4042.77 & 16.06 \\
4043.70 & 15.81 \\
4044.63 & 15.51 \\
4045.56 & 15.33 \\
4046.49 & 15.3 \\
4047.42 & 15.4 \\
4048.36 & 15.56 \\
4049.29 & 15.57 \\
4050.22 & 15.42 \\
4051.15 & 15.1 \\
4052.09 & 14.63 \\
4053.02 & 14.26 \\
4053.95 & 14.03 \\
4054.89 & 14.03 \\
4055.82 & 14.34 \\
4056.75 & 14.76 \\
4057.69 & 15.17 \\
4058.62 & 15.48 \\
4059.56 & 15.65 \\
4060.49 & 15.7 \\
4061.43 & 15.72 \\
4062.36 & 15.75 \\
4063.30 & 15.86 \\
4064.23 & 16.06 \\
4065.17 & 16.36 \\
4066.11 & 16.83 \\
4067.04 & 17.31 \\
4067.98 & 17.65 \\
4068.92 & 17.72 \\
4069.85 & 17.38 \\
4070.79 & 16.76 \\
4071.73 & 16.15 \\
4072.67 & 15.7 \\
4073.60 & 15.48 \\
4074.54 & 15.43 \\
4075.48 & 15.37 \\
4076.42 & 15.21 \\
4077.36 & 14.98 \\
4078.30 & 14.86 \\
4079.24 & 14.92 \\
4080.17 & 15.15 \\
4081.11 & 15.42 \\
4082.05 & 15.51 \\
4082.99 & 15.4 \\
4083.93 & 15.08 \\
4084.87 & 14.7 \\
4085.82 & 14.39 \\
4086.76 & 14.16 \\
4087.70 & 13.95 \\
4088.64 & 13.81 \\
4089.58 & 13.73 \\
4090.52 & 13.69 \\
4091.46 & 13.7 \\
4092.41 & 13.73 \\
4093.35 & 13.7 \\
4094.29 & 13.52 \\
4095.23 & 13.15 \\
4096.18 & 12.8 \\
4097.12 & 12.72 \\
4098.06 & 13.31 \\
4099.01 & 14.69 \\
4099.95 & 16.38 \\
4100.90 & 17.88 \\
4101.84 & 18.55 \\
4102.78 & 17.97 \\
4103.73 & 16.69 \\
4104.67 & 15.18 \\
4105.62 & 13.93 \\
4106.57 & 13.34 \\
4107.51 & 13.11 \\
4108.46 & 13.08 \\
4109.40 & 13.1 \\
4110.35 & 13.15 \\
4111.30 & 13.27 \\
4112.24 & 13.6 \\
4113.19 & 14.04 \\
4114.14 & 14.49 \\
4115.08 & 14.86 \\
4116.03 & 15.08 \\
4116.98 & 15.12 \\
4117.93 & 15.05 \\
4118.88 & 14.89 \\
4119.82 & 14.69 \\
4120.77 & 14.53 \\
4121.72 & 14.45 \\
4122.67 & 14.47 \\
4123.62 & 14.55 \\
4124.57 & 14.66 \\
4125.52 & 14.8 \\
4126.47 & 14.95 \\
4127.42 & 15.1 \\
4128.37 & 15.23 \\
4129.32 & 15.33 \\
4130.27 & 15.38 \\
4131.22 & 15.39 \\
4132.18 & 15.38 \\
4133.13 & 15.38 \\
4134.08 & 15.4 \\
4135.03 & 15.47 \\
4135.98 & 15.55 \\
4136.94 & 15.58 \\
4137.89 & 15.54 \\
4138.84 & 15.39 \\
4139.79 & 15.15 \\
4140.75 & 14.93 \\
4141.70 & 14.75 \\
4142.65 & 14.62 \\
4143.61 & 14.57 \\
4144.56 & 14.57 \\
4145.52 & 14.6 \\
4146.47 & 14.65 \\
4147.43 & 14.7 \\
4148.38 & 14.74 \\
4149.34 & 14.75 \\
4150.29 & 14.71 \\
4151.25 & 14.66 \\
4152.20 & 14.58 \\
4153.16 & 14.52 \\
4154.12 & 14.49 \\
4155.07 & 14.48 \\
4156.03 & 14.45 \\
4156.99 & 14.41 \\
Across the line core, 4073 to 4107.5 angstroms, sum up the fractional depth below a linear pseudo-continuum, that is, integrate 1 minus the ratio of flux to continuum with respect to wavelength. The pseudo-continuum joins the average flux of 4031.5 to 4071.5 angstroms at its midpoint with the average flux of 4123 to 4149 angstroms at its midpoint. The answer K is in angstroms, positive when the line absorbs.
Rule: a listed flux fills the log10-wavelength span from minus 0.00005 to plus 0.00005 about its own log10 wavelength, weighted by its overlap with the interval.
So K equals 1.6 angstroms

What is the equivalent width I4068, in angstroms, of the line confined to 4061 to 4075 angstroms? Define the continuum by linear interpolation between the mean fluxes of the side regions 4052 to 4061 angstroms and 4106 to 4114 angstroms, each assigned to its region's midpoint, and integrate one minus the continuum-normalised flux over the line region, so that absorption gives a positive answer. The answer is -1.8 angstroms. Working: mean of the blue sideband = 14.8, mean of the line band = 16.4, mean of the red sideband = 13.4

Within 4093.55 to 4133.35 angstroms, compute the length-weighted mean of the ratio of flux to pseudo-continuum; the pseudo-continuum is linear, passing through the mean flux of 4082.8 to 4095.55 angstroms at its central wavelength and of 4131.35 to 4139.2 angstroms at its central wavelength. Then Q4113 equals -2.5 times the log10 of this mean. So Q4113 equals 0.01 mag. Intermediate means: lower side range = 14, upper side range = 15.5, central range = 14.7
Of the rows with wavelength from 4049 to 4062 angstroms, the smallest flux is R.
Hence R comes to 14.03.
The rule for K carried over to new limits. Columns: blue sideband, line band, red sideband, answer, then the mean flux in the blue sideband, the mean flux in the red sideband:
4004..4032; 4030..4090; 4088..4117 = -2.9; 15.3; 14.4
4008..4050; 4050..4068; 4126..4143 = 0.1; 15.6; 15.3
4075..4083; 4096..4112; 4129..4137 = 0.6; 15.2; 15.4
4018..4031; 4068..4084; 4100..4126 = -0.9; 15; 14.8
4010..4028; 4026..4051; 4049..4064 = -0.7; 15.4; 15.1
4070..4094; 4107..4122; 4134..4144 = 0.9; 14.9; 15.2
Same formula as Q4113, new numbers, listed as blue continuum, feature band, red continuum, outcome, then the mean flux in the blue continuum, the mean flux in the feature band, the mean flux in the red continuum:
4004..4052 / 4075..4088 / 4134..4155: 0.022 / 15.6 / 14.9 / 14.9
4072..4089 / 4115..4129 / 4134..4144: 0.021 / 15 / 14.8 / 15.2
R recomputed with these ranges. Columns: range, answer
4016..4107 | 12.72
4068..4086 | 14.39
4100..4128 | 13.08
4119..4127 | 14.45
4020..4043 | 14.33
